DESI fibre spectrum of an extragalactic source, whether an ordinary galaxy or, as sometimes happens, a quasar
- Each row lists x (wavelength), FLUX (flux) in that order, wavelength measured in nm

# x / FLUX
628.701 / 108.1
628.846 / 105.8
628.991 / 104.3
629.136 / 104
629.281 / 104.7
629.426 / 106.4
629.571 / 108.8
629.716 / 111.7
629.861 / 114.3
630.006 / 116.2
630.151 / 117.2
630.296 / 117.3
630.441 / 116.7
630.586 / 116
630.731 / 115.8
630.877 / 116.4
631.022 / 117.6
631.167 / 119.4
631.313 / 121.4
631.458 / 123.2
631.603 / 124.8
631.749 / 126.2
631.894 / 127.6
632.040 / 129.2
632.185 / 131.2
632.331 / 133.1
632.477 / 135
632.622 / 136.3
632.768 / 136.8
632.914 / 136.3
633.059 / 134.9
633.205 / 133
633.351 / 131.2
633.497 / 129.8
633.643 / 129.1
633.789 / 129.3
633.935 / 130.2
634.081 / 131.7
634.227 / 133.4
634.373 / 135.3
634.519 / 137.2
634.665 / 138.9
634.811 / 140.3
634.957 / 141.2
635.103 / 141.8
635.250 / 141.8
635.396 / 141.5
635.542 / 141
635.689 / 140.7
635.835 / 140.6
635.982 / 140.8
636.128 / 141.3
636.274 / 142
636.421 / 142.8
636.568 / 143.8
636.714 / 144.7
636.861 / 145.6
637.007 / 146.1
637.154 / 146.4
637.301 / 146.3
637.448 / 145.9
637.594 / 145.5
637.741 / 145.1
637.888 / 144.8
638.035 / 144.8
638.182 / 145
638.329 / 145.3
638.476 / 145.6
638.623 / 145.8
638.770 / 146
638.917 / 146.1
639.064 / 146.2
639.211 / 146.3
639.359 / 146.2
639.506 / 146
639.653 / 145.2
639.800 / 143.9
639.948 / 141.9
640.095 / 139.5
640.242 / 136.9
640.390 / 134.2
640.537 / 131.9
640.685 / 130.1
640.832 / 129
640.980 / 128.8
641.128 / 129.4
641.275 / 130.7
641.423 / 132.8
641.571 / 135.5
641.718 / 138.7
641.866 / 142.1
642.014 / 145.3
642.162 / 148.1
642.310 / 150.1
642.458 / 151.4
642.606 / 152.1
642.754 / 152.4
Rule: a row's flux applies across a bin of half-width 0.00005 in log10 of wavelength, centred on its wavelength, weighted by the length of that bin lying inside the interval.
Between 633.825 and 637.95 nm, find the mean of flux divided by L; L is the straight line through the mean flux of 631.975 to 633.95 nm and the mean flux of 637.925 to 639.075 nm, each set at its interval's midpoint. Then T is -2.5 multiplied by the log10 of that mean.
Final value -0.01 mag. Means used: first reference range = 133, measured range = 141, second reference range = 146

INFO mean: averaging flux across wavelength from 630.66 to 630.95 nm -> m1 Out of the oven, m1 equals 116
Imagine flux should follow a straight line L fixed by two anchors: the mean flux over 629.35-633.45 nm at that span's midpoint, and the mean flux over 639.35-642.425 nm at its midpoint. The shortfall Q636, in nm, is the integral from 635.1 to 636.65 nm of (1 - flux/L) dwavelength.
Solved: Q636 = -0.13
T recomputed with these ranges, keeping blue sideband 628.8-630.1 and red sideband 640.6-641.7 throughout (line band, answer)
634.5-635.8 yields -0.175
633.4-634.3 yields -0.118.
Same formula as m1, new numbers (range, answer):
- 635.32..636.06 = 141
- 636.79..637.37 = 146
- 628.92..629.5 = 105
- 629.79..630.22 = 116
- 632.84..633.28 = 135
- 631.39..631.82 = 125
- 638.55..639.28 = 146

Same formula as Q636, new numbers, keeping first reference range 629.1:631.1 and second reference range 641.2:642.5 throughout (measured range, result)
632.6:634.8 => -0.213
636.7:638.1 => -0.159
